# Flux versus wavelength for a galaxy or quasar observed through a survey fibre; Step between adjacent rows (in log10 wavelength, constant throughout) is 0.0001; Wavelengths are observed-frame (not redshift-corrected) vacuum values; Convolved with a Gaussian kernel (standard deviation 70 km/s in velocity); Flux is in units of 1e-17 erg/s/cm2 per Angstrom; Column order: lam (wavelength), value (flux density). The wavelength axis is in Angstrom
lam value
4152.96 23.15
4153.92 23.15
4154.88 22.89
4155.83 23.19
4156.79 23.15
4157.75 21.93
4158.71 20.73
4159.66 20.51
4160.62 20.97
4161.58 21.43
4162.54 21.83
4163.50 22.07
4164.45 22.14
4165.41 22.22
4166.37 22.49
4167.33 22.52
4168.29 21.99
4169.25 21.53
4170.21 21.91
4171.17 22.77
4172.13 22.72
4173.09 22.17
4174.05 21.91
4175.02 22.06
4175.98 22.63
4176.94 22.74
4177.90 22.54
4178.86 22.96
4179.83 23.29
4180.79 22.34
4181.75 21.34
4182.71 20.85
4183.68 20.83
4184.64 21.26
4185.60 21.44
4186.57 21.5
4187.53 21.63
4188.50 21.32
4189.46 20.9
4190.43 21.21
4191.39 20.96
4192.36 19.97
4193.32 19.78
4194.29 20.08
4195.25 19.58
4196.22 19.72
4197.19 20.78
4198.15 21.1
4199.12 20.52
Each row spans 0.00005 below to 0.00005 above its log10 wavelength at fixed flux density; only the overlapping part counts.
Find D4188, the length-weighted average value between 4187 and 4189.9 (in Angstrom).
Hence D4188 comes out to 21.3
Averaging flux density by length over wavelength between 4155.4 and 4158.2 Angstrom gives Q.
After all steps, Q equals 22.7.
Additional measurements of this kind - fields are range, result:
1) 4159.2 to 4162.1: 20.9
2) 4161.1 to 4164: 21.8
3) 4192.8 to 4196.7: 19.8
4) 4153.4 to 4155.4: 23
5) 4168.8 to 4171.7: 22.1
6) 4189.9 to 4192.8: 20.7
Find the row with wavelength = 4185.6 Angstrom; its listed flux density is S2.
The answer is 21.44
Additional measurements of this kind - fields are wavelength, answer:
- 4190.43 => 21.21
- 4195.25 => 19.58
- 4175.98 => 22.63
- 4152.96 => 23.15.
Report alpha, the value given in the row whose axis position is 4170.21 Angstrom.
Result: 21.91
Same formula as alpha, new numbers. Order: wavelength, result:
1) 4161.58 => 21.43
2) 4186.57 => 21.5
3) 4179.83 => 23.29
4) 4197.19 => 20.78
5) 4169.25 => 21.53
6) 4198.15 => 21.1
